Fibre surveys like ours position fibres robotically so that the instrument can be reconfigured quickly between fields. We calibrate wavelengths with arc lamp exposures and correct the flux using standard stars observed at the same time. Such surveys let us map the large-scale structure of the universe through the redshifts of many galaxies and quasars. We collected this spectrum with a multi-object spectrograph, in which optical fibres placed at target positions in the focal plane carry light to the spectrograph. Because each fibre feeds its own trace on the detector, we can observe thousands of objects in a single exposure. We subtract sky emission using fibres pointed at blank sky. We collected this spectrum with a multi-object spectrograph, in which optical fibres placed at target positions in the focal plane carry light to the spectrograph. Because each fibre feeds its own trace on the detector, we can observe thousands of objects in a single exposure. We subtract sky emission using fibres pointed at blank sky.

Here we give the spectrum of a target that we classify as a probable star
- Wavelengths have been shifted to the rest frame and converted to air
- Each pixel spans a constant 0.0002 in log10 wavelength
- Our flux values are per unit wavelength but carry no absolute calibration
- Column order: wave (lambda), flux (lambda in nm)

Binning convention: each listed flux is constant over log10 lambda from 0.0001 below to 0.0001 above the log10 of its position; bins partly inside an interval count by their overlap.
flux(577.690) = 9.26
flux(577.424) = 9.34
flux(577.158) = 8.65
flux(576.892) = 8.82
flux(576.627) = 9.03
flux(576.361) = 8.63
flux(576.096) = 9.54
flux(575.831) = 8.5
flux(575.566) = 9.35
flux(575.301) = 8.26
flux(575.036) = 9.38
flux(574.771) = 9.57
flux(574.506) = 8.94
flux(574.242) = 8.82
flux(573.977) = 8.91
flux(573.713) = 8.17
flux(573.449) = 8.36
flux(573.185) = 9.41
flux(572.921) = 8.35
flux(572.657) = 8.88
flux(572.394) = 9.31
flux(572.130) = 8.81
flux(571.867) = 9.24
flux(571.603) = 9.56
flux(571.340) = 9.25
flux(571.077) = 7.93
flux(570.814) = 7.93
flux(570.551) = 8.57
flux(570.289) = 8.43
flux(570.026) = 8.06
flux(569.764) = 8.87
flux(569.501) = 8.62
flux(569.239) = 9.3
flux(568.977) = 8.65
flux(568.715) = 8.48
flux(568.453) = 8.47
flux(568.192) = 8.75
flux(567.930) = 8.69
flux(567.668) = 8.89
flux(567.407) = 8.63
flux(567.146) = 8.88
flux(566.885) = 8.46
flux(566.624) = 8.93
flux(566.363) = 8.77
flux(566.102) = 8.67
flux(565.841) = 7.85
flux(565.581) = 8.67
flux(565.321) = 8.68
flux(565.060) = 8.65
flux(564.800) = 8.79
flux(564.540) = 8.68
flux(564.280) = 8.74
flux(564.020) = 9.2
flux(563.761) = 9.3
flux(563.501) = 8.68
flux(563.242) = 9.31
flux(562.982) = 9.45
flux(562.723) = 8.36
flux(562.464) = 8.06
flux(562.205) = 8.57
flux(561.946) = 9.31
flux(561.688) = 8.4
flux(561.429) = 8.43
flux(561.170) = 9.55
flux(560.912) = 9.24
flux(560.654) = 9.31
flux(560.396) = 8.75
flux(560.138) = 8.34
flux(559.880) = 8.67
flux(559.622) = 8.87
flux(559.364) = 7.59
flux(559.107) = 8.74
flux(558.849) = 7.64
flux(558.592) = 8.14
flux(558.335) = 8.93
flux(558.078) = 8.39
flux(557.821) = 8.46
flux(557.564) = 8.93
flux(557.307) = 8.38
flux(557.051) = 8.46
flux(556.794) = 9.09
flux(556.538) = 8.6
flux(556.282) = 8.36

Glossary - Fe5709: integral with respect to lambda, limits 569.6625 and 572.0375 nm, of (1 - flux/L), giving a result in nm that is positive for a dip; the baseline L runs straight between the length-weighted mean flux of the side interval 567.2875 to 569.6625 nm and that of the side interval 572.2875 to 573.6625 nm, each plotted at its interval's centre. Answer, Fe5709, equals 0.03 nm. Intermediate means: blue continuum 8.72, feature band 8.65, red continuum 8.82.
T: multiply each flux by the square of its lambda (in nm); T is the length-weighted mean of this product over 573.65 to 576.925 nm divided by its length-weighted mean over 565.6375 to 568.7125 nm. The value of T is 1.07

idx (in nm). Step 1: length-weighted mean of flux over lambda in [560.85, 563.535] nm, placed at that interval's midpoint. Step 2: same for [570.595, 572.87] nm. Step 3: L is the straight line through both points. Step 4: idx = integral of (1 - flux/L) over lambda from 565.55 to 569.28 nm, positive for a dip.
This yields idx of 0.08 nm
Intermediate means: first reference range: 8.85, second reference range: 8.83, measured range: 8.66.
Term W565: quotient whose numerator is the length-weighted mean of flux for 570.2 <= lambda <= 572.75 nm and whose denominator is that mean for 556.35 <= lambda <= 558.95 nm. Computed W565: 1.0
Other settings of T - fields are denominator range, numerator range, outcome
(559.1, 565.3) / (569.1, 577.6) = 1.05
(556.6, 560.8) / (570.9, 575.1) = 1.10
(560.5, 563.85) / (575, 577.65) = 1.05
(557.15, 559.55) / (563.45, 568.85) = 1.07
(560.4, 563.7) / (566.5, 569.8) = 1.00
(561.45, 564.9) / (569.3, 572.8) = 1.02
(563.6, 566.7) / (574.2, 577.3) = 1.06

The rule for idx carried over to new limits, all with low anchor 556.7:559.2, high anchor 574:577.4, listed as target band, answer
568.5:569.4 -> 0.00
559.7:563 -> -0.07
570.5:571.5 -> 0.05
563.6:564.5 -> -0.04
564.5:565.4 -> 0.00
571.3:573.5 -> -0.04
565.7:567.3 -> 0.02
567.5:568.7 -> 0.01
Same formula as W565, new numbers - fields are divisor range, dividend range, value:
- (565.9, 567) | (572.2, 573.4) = 1.03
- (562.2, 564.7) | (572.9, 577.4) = 1.00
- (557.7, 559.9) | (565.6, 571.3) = 1.03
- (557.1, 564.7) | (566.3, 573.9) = 1.00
